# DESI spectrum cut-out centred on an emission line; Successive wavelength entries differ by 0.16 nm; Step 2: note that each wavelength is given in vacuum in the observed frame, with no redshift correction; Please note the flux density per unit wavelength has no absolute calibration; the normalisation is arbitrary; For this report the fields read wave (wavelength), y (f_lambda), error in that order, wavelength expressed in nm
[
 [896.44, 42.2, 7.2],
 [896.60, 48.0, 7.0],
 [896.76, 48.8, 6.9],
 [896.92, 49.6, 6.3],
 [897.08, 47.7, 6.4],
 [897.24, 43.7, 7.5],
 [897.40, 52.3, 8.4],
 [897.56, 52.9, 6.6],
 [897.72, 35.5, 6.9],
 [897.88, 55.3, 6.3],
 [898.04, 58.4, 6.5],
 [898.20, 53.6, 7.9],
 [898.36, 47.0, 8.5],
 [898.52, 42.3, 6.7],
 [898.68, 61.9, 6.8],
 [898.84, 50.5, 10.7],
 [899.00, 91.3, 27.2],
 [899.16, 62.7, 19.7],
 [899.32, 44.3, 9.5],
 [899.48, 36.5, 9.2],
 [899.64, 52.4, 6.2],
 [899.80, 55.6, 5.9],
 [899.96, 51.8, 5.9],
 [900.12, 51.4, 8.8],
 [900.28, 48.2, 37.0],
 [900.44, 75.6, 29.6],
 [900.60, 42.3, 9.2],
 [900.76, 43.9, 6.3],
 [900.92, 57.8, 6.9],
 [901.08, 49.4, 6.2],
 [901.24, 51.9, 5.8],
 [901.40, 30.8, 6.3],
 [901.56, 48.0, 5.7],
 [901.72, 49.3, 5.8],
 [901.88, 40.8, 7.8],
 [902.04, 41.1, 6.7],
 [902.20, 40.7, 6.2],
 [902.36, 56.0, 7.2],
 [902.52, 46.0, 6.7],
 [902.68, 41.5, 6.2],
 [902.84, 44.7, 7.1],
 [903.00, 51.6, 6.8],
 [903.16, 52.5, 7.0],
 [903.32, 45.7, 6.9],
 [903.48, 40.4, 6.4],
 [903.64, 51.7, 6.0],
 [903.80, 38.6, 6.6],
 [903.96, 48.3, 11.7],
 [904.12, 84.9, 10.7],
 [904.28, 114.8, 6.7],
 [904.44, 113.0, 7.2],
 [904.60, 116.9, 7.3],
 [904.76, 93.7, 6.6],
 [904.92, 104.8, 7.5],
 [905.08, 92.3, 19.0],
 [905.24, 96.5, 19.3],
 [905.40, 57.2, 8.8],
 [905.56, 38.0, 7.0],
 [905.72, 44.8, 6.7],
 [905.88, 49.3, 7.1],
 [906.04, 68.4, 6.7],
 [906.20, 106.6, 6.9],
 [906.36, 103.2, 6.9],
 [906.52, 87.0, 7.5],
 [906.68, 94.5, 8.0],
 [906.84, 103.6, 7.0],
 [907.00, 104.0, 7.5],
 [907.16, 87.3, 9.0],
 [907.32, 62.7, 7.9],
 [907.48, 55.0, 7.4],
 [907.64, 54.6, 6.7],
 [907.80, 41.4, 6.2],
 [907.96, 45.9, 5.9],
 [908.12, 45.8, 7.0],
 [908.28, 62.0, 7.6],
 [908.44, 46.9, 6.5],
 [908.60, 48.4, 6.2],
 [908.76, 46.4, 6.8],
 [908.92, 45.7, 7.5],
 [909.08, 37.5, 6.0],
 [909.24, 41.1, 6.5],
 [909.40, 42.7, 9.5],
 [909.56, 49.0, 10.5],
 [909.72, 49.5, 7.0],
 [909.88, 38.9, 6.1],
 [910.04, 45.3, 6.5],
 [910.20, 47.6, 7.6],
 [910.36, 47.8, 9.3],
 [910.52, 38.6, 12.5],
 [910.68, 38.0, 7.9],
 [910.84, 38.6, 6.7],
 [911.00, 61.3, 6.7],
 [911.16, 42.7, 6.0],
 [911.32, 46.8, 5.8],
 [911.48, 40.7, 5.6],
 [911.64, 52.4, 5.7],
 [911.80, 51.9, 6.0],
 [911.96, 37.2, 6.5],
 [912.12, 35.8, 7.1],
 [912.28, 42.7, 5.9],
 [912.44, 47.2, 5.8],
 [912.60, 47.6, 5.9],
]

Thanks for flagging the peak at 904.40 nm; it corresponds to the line [S II]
